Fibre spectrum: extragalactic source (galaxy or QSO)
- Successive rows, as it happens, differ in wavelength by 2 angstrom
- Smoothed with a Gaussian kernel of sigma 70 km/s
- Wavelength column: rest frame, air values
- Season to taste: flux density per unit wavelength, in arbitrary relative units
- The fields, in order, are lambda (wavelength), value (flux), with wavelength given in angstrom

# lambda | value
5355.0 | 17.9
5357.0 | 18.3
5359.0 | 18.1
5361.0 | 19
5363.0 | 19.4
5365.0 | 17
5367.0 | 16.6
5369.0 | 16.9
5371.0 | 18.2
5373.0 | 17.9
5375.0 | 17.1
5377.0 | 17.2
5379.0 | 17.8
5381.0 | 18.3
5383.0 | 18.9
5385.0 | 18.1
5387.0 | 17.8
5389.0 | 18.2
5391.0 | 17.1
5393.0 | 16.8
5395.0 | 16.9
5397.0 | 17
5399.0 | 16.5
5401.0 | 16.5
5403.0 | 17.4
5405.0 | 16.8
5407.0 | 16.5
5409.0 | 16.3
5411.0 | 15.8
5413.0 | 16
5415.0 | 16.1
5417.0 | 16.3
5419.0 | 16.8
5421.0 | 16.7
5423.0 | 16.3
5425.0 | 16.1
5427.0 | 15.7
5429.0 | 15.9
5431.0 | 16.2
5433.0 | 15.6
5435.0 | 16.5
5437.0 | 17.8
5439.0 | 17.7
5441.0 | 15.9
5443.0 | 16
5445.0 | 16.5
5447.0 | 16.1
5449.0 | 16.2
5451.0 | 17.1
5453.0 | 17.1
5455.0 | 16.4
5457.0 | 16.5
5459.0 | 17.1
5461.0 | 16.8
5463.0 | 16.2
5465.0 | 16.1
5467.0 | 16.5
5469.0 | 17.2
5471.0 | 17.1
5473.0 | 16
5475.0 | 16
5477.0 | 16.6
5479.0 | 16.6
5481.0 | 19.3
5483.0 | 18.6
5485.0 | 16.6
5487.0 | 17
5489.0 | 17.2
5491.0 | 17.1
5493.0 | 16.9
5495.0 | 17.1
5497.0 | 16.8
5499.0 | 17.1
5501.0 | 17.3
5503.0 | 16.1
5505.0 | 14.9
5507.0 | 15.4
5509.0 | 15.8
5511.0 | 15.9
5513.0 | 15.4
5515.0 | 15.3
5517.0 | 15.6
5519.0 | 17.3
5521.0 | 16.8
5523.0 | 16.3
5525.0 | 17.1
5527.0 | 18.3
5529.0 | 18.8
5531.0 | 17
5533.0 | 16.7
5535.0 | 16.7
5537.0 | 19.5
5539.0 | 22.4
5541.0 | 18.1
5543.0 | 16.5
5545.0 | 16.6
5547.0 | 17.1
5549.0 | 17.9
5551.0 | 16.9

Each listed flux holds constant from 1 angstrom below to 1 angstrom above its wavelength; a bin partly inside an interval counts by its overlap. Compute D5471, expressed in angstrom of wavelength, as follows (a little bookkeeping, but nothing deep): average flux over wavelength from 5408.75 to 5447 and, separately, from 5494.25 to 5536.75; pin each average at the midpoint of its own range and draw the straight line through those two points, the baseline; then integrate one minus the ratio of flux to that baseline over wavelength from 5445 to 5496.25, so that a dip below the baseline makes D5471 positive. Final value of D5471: -1.2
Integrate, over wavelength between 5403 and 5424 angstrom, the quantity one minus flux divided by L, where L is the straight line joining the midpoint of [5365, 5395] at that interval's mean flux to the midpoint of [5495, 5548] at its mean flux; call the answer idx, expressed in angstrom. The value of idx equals 1.2 angstrom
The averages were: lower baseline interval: 17.6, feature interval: 16.4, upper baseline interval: 17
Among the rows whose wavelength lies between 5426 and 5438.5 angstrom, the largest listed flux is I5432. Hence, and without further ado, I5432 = 17.8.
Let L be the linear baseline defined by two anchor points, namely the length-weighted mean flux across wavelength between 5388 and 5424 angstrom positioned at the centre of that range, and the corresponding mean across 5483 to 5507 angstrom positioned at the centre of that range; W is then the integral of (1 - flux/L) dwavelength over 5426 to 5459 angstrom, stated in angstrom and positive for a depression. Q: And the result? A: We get 0.46 angstrom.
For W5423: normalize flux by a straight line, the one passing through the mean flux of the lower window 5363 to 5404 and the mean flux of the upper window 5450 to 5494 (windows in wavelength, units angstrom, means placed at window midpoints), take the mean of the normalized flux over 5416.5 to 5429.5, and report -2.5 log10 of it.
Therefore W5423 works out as 0.06 mag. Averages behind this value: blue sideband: 17.5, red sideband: 16.9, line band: 16.3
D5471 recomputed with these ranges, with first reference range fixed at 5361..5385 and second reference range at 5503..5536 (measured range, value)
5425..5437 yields 0.8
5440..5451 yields 0.6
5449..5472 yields 0.4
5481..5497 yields -0.6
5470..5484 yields -0.3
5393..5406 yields 0.5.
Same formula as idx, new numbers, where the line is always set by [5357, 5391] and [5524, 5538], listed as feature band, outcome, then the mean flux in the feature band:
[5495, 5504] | 0.46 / 16.9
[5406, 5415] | 0.86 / 16.1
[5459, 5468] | 0.67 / 16.5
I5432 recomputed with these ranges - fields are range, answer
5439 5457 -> 17.7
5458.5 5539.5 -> 22.4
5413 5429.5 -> 16.8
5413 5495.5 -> 19.3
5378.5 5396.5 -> 18.9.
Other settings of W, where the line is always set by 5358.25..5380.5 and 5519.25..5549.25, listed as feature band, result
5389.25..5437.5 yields 3.4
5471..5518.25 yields 3.1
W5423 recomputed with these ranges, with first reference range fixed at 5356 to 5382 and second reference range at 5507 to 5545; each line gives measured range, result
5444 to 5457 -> 0.06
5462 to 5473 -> 0.05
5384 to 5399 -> 0.02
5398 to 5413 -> 0.07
